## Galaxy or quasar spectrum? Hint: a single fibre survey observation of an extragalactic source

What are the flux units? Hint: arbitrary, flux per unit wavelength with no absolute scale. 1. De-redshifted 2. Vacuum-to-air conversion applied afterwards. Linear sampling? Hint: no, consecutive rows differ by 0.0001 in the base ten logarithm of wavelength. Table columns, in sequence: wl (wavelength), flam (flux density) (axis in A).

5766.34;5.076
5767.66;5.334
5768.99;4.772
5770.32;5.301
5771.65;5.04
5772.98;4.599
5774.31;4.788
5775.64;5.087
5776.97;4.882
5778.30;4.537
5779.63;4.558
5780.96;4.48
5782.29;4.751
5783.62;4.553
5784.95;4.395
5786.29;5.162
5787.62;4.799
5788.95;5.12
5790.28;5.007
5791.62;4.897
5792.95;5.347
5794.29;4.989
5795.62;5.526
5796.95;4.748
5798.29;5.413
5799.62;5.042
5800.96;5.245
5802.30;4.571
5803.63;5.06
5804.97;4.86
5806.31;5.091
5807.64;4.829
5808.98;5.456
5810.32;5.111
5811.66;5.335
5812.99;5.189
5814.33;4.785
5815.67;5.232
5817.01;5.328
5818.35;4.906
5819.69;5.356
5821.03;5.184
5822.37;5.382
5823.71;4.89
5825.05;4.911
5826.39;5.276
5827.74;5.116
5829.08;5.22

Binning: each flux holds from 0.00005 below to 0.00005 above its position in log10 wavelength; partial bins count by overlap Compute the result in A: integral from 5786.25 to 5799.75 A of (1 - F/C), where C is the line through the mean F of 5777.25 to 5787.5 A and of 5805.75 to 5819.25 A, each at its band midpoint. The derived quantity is -0.76 A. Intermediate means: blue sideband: 4.65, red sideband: 5.13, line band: 5.1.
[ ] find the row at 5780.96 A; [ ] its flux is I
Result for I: 4.48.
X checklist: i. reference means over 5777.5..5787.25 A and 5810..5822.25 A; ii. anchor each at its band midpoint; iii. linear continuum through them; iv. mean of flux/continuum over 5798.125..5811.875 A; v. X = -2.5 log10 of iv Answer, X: -0.02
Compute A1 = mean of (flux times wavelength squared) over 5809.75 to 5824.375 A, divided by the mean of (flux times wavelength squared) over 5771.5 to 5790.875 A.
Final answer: 1.09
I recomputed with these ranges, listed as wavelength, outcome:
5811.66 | 5.335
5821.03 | 5.184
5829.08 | 5.22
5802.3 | 4.571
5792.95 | 5.347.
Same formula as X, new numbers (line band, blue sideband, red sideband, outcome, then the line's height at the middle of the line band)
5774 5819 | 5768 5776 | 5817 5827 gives 0.01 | 5.04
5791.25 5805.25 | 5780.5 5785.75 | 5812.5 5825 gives -0.06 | 4.8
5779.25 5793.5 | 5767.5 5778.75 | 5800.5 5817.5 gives 0.03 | 4.97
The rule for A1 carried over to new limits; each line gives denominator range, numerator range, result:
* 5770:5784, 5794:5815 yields 1.08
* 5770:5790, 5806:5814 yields 1.09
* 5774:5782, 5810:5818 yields 1.11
